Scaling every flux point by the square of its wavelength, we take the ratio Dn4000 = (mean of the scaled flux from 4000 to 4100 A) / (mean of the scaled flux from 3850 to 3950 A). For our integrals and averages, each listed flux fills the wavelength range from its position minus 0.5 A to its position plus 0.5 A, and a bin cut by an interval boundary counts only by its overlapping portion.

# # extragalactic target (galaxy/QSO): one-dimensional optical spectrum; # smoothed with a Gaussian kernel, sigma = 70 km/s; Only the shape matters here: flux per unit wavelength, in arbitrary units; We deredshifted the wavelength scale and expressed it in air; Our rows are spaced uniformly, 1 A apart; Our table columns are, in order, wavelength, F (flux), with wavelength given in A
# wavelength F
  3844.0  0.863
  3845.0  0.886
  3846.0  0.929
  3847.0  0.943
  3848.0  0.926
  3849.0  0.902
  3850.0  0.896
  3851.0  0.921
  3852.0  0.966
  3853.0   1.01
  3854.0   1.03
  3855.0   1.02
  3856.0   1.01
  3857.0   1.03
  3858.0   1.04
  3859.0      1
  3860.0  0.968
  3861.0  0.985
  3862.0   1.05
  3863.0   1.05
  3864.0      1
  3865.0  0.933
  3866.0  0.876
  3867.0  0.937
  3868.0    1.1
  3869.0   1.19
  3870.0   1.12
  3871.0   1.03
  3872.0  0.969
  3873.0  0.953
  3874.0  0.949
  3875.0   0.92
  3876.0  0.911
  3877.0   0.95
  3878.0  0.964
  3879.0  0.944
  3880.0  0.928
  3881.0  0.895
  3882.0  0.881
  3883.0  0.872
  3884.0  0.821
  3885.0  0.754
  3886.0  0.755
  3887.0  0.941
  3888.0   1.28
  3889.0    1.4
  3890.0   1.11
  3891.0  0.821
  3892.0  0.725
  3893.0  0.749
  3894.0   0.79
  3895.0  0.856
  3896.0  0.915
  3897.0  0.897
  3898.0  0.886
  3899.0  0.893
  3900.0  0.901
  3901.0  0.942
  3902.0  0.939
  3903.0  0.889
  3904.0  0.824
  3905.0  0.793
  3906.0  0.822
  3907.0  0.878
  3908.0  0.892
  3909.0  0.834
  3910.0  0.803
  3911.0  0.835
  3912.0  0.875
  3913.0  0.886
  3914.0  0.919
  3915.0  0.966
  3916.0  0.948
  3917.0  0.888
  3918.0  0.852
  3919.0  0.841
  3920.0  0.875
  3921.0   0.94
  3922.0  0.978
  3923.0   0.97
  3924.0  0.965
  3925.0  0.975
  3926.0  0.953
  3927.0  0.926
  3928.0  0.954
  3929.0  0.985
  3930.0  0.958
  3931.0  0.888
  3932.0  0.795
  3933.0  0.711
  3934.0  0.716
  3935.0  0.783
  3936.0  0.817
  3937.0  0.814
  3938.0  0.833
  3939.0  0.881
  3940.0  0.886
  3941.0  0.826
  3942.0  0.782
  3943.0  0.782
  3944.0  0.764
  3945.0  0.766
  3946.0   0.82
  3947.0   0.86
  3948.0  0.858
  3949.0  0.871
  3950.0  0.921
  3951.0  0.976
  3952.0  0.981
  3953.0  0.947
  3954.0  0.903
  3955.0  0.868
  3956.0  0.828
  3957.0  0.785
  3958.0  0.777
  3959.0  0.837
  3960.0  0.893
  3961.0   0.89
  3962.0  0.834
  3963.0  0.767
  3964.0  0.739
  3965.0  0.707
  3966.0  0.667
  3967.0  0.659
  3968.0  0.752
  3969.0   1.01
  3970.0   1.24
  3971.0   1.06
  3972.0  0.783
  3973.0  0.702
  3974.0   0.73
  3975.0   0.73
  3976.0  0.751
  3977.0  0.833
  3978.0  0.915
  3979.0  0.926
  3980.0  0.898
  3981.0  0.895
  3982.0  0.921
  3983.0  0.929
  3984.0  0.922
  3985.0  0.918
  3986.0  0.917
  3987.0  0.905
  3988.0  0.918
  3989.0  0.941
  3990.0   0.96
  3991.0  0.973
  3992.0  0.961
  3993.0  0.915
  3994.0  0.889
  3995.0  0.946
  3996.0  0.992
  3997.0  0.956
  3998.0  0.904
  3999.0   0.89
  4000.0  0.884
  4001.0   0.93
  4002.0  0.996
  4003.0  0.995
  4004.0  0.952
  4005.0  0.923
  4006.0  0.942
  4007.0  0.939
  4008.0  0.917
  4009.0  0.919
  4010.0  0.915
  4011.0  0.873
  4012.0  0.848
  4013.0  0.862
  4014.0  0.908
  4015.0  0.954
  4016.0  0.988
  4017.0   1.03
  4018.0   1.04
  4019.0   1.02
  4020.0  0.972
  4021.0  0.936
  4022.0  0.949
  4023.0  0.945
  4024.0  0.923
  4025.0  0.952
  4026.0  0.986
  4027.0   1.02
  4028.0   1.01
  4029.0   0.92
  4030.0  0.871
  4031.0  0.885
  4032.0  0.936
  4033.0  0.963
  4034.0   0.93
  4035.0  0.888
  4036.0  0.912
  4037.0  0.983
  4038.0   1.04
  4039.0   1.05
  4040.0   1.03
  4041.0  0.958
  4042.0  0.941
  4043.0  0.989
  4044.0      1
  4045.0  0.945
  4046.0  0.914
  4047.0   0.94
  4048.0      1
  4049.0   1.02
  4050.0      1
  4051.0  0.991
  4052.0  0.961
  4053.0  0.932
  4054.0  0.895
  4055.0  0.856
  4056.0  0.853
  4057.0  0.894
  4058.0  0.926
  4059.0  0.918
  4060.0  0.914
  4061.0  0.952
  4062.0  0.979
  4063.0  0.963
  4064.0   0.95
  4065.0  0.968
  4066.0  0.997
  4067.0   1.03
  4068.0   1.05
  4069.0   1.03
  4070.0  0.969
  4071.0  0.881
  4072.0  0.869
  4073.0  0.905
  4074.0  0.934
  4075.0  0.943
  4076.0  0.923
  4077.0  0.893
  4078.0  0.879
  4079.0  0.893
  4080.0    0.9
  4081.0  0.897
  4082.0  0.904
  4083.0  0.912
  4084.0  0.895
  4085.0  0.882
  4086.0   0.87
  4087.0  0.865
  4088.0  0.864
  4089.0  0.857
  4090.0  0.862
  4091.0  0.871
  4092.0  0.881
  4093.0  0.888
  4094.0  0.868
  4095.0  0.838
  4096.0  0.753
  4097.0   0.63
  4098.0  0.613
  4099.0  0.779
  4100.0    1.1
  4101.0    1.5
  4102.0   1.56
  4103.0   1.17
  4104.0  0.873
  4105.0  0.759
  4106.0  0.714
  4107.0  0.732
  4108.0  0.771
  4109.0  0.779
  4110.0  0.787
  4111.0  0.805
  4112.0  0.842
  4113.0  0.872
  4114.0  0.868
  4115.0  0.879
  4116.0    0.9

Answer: 1.09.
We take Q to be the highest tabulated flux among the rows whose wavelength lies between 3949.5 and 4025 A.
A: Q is 1.24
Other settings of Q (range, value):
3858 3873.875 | 1.19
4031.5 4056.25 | 1.05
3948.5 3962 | 0.981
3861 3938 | 1.4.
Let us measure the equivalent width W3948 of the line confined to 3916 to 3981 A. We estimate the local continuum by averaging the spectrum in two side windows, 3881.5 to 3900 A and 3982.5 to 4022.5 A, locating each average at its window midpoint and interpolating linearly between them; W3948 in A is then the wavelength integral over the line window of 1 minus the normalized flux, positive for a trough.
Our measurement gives 4.6 A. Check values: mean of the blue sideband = 0.908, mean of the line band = 0.858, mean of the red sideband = 0.938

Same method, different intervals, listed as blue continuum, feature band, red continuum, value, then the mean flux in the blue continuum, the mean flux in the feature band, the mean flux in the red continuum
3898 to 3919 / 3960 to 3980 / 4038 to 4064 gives 1.8 A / 0.878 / 0.83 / 0.954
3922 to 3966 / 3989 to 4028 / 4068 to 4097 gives -3.4 A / 0.855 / 0.946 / 0.888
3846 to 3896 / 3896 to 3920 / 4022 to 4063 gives 2.0 A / 0.96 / 0.879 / 0.951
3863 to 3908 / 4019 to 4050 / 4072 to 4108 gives -1.8 A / 0.931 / 0.962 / 0.901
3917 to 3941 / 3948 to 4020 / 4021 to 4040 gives 1.9 A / 0.881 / 0.897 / 0.955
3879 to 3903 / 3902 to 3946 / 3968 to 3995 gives 2.0 A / 0.911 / 0.867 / 0.903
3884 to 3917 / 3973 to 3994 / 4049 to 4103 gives 0.6 A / 0.896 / 0.888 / 0.93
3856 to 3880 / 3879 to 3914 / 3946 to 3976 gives 2.1 A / 0.993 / 0.892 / 0.845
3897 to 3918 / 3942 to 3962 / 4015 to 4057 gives 1.1 A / 0.88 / 0.857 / 0.959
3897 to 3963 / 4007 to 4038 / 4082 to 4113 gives -2.3 A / 0.871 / 0.943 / 0.884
